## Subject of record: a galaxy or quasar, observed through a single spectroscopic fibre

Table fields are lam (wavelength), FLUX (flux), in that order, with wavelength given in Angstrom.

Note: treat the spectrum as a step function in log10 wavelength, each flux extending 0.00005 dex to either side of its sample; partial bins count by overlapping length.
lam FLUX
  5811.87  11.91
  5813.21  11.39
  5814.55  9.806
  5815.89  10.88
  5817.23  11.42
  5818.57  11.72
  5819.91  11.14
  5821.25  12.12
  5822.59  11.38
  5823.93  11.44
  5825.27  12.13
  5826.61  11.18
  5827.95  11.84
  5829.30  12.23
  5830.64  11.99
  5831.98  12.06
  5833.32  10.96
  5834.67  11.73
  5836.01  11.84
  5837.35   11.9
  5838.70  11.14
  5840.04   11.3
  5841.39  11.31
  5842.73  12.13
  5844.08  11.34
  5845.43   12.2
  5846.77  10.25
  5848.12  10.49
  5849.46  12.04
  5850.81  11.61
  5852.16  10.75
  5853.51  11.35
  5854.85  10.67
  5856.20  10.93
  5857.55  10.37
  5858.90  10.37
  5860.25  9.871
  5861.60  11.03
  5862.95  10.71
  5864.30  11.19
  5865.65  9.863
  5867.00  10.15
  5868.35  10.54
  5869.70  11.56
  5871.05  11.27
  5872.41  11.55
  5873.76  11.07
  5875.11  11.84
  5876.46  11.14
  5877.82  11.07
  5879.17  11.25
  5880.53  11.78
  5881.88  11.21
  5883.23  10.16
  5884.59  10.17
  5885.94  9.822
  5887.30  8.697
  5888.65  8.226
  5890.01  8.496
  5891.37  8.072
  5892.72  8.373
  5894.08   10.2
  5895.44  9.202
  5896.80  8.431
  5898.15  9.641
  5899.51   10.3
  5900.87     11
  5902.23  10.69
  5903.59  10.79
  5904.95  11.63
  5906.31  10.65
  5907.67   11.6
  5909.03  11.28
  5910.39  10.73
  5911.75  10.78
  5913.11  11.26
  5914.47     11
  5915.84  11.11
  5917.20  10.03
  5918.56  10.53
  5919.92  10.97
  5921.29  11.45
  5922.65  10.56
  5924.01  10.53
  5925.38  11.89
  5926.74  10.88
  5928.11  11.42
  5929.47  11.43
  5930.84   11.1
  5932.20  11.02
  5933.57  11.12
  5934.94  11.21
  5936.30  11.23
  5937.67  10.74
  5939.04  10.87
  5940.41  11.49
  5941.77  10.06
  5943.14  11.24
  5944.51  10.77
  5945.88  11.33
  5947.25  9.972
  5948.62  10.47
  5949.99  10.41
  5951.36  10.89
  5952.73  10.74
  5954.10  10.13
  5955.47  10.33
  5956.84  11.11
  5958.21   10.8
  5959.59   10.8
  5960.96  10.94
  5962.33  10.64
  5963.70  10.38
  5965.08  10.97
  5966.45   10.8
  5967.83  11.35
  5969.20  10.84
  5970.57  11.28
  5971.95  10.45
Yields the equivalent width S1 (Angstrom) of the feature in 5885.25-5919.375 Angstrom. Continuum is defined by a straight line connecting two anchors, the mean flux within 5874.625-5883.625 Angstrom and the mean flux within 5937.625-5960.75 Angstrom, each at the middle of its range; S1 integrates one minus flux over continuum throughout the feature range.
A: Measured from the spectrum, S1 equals 2.92 Angstrom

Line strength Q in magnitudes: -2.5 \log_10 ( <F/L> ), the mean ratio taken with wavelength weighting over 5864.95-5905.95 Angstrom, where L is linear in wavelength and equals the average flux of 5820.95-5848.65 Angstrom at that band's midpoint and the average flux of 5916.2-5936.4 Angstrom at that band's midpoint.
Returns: 0.10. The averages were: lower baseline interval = 11.6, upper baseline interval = 11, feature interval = 10.3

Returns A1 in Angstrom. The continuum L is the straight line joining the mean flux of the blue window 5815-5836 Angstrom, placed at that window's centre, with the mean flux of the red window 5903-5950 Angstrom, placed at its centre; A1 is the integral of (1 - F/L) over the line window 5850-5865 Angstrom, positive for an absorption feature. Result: 0.77 Angstrom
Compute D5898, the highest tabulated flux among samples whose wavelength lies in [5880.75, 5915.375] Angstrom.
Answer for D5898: 11.63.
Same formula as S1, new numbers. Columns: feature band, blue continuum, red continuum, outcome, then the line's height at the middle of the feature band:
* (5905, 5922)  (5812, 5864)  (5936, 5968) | -0.1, 10.9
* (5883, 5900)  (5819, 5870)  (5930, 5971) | 2.9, 11.1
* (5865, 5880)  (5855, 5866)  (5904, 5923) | -0.5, 10.7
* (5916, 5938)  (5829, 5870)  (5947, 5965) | -0.5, 10.8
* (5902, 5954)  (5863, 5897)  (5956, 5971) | -1.6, 10.6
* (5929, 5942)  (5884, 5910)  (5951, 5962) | -0.8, 10.4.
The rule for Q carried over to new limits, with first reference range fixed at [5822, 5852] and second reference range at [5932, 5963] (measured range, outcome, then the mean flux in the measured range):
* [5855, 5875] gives 0.06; 10.8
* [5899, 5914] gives 0.01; 11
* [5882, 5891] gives 0.20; 9.34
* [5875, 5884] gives 0.01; 11.2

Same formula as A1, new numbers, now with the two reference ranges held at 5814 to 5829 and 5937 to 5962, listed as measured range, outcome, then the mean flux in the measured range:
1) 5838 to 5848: -0.04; 11.3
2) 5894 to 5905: 0.86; 10.1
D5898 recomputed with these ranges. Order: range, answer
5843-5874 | 12.2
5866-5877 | 11.84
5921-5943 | 11.89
